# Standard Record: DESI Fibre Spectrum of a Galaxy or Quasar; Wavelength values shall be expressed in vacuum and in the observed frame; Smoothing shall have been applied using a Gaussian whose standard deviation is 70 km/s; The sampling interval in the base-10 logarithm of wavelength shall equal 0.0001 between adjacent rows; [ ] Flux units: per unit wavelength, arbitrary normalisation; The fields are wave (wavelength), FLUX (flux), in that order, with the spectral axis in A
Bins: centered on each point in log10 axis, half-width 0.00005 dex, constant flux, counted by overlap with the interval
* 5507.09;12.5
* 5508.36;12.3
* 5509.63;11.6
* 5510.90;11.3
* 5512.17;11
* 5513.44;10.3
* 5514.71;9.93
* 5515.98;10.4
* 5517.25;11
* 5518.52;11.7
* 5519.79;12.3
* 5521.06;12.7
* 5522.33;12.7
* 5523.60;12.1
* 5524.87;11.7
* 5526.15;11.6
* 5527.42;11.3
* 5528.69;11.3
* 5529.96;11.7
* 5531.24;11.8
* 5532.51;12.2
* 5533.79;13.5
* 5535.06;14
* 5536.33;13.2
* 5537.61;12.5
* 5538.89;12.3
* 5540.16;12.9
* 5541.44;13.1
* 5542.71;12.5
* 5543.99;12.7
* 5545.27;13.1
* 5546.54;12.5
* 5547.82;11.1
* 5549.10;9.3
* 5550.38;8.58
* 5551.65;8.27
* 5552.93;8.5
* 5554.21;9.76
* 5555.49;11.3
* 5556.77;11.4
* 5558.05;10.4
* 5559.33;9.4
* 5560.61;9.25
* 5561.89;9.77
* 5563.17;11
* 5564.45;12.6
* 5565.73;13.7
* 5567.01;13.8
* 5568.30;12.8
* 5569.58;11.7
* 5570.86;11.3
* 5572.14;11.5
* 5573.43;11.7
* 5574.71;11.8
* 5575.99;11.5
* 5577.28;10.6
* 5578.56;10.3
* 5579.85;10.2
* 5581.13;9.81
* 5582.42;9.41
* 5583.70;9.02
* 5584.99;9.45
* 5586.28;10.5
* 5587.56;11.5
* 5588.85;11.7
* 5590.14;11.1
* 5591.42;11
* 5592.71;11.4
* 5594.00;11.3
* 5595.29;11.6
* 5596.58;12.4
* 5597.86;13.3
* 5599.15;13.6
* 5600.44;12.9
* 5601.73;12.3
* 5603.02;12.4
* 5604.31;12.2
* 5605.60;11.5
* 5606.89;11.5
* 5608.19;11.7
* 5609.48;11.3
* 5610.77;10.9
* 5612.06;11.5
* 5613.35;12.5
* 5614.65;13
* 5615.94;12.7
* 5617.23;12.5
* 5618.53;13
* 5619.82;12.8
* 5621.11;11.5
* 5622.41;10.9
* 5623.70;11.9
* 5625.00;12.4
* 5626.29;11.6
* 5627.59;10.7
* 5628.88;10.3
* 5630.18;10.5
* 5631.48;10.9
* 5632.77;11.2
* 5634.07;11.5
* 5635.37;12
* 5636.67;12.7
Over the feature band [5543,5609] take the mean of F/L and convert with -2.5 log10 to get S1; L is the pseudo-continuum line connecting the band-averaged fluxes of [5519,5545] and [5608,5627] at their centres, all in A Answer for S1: 0.09 mag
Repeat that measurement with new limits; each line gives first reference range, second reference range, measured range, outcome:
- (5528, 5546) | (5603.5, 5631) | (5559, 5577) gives 0.06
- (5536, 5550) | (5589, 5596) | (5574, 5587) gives 0.12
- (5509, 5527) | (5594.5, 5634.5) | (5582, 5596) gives 0.10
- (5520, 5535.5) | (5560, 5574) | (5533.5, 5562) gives 0.07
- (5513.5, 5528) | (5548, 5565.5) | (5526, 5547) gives -0.15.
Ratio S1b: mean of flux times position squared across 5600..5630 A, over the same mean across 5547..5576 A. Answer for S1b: 1.11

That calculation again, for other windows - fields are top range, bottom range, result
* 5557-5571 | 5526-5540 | 0.94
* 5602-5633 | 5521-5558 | 1.03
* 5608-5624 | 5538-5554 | 1.10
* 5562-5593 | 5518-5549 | 0.92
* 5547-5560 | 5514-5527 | 0.86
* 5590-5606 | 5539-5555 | 1.12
